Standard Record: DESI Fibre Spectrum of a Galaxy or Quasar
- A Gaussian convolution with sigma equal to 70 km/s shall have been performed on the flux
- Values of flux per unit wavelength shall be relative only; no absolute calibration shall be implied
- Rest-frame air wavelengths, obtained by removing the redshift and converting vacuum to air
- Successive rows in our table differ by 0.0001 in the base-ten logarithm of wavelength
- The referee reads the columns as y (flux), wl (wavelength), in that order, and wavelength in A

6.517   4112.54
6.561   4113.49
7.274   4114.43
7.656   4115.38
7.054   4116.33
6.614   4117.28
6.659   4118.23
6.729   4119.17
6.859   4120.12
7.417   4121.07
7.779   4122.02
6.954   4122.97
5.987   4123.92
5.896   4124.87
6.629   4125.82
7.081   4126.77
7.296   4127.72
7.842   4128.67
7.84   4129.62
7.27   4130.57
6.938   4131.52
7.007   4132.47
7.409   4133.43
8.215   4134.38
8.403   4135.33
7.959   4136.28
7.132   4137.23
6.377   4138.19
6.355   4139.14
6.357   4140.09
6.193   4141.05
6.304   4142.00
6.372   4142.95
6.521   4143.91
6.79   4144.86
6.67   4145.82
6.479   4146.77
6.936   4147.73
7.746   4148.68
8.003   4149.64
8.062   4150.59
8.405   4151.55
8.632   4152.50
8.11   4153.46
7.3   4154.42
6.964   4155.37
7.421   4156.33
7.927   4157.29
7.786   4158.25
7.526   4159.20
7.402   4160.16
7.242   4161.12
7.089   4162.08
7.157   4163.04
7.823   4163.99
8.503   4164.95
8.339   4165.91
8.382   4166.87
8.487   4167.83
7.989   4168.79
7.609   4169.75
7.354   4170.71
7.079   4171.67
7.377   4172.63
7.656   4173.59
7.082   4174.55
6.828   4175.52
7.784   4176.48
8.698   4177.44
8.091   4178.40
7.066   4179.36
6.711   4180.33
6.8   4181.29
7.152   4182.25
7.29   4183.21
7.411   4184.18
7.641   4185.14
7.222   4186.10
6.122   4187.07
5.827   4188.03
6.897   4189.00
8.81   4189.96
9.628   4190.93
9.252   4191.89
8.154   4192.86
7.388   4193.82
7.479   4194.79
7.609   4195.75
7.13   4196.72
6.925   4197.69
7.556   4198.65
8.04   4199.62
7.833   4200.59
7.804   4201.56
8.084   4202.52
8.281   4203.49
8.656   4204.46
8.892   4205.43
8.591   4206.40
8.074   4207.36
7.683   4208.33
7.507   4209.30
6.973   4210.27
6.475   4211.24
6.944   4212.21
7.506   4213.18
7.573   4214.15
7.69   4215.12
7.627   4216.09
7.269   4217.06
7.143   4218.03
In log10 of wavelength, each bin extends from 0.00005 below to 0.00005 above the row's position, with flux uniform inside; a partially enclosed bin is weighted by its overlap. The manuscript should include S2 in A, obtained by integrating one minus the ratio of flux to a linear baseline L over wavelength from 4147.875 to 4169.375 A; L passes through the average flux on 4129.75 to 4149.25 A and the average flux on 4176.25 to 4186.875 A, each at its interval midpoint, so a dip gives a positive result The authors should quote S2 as -1.9 A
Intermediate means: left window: 6.99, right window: 7.4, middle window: 7.82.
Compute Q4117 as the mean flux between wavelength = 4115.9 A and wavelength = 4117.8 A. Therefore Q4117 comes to 6.81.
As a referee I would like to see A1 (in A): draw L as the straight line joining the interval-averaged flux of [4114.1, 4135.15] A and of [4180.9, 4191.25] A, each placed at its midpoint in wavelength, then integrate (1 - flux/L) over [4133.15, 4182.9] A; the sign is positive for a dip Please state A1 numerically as -1.3 A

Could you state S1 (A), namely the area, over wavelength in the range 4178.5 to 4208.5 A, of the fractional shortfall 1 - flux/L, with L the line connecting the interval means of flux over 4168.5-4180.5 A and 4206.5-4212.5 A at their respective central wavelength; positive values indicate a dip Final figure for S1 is -1.0 A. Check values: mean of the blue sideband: 7.5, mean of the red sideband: 7.38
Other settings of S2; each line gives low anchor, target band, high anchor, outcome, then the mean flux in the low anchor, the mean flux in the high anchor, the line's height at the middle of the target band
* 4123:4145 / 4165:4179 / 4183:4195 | -0.68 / 6.97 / 7.63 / 7.43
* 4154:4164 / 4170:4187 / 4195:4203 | 0.39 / 7.41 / 7.62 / 7.51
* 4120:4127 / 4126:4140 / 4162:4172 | -0.58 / 6.81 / 7.84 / 7.04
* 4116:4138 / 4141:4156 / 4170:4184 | 0.00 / 7.16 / 7.36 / 7.25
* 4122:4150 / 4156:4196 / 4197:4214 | -0.91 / 7.01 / 7.74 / 7.43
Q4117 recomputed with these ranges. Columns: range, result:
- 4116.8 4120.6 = 6.72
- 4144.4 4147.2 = 6.65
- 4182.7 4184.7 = 7.35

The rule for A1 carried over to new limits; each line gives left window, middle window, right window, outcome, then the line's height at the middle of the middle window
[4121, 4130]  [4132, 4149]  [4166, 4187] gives 0.5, 7.18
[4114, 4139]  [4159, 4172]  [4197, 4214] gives -0.5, 7.44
